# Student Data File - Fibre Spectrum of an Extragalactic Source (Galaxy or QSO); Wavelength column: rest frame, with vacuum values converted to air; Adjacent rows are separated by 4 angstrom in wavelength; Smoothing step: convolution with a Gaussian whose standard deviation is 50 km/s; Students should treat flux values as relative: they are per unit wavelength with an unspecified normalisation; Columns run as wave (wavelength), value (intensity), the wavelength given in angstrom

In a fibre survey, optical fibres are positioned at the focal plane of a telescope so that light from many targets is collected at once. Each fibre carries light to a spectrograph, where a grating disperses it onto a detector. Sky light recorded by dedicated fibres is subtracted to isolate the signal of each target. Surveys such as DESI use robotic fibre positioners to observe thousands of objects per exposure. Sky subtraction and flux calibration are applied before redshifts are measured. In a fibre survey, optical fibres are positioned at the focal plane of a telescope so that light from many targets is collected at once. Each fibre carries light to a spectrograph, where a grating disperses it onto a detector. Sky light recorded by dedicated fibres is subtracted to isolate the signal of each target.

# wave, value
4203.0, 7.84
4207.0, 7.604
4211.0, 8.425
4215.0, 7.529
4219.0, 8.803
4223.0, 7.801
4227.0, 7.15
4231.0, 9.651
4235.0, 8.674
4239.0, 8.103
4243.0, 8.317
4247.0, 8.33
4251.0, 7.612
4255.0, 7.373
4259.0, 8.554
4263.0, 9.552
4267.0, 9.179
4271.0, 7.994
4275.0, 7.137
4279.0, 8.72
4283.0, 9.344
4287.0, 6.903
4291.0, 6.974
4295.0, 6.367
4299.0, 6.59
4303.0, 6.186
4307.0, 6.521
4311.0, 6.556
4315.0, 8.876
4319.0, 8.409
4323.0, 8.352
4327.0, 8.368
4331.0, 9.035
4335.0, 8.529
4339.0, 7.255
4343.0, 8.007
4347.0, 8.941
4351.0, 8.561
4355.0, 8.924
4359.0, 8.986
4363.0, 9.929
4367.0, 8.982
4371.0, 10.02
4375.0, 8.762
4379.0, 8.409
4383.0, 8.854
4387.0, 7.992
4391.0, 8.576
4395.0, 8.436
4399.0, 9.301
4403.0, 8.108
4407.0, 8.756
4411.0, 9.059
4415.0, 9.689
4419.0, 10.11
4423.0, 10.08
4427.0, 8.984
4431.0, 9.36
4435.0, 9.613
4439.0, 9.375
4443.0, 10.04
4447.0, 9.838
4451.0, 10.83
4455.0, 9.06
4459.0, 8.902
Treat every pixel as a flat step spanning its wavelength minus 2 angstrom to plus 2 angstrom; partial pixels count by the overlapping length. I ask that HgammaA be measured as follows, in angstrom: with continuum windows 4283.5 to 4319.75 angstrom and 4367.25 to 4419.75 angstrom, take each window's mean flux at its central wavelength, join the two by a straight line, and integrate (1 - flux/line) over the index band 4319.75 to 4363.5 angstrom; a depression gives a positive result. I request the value -3.9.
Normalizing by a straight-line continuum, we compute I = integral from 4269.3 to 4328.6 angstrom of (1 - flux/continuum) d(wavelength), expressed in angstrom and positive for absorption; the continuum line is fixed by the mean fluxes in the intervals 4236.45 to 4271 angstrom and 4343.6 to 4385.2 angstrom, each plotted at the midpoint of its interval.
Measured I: 7.4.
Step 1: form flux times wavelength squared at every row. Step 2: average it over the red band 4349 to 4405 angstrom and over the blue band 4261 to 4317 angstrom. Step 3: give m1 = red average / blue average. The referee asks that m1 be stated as 1.2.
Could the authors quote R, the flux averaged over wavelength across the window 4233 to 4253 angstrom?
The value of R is 8.21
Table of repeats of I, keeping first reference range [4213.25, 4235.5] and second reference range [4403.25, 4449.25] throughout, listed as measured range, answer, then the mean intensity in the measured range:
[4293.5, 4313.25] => 5.1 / 6.48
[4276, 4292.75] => 1.3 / 7.95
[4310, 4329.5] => 1.4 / 8.22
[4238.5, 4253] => 0.5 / 8.09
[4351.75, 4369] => -0.1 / 9.16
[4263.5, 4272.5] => -0.3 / 8.78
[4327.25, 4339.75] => 0.7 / 8.39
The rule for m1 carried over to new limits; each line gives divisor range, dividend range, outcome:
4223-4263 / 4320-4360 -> 1.08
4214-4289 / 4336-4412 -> 1.12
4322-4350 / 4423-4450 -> 1.20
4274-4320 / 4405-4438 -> 1.36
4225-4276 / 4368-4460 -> 1.20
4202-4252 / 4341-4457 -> 1.22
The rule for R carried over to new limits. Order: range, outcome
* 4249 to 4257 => 7.49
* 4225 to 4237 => 8.49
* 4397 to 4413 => 8.81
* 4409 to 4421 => 9.62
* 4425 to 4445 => 9.47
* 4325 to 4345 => 8.24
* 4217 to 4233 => 8.35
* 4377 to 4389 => 8.42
